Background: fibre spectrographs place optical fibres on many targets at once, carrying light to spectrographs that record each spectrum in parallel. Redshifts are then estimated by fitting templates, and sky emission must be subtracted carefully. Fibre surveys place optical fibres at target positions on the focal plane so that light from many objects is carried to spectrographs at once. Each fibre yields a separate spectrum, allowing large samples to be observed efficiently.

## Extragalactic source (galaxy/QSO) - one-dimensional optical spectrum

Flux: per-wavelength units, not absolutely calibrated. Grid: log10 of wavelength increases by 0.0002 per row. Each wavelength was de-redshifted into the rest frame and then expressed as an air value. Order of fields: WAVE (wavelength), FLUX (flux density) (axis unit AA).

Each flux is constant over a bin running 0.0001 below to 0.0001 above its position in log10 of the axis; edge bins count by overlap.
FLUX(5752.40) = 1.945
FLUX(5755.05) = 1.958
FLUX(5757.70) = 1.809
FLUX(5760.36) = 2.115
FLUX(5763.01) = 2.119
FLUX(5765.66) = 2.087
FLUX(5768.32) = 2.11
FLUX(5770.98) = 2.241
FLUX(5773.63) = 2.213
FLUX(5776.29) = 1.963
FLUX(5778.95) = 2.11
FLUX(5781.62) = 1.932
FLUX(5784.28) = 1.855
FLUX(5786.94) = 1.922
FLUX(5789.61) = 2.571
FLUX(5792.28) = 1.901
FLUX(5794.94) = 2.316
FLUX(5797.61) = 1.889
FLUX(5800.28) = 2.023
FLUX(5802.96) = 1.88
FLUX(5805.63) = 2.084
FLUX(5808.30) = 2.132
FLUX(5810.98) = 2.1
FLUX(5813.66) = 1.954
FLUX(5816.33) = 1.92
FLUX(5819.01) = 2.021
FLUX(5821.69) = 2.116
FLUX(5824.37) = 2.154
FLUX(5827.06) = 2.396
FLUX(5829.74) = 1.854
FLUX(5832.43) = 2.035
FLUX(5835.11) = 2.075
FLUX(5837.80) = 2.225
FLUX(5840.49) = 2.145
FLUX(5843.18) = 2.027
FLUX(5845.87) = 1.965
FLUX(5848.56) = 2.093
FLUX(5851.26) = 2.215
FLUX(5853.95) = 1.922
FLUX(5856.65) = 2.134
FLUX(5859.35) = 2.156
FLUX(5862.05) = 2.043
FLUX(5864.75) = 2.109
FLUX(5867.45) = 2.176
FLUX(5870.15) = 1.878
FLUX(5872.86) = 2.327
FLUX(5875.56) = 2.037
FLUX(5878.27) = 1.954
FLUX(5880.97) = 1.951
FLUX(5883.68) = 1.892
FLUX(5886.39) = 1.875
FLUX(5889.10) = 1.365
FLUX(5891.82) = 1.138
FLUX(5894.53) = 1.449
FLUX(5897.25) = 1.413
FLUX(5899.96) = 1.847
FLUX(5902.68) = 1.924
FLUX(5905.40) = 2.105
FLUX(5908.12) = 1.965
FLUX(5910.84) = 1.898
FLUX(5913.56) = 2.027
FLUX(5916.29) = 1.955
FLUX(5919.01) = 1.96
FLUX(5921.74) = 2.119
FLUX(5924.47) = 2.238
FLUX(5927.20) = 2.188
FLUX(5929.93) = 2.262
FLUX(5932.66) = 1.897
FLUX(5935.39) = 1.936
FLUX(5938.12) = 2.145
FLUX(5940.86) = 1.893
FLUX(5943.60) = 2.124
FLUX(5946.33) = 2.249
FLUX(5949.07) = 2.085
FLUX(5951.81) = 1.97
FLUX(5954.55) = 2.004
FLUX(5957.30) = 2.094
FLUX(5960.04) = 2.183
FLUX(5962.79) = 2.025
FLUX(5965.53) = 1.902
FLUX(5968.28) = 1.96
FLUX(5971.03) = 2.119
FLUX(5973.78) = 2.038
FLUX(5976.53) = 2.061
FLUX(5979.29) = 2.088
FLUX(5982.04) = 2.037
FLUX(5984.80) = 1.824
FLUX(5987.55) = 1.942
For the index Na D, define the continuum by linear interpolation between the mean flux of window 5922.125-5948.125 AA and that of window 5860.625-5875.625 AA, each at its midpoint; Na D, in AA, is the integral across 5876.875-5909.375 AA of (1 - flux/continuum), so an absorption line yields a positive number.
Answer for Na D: 5.6 AA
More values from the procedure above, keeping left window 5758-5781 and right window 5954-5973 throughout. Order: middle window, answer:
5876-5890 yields 1.6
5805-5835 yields 0.2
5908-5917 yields 0.4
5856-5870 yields -0.2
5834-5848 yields -0.1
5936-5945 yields 0.0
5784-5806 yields 0.4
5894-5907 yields 1.8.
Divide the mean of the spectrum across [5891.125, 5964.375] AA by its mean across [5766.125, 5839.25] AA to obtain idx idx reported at 0.95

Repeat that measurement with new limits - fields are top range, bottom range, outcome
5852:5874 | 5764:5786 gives 1.02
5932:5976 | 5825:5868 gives 0.97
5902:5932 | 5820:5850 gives 0.98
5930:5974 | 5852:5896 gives 1.08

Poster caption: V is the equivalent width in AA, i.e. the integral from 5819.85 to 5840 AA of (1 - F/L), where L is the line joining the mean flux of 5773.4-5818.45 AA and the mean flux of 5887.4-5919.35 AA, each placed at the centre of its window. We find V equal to -1.8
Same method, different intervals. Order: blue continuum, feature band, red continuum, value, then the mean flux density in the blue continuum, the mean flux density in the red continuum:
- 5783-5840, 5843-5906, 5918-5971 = 4.77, 2.07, 2.07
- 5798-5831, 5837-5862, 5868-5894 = -2.11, 2.05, 1.82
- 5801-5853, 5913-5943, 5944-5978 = 0.05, 2.07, 2.06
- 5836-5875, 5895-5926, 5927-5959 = 2.12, 2.1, 2.07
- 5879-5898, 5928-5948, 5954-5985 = -2.25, 1.6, 2.04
